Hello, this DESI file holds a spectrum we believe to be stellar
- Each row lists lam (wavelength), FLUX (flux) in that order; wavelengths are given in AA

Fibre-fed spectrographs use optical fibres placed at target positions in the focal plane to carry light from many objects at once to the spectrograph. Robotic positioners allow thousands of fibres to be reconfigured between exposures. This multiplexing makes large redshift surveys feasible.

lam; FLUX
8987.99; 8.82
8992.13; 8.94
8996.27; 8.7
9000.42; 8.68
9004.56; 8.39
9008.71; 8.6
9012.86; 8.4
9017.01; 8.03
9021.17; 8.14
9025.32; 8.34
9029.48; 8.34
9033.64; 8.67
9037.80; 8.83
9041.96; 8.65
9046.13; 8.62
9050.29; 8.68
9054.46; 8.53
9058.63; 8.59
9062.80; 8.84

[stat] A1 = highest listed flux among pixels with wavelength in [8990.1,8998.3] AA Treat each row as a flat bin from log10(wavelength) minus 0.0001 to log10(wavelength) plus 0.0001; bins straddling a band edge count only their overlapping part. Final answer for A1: 8.94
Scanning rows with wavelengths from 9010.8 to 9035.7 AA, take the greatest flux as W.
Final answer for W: 8.67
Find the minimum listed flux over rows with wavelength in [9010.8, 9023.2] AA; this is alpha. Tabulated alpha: 8.03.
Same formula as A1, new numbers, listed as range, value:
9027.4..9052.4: 8.83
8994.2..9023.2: 8.7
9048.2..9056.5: 8.68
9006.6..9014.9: 8.6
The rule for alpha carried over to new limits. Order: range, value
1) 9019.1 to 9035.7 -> 8.14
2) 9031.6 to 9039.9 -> 8.67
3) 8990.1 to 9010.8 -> 8.39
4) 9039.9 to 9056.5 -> 8.53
